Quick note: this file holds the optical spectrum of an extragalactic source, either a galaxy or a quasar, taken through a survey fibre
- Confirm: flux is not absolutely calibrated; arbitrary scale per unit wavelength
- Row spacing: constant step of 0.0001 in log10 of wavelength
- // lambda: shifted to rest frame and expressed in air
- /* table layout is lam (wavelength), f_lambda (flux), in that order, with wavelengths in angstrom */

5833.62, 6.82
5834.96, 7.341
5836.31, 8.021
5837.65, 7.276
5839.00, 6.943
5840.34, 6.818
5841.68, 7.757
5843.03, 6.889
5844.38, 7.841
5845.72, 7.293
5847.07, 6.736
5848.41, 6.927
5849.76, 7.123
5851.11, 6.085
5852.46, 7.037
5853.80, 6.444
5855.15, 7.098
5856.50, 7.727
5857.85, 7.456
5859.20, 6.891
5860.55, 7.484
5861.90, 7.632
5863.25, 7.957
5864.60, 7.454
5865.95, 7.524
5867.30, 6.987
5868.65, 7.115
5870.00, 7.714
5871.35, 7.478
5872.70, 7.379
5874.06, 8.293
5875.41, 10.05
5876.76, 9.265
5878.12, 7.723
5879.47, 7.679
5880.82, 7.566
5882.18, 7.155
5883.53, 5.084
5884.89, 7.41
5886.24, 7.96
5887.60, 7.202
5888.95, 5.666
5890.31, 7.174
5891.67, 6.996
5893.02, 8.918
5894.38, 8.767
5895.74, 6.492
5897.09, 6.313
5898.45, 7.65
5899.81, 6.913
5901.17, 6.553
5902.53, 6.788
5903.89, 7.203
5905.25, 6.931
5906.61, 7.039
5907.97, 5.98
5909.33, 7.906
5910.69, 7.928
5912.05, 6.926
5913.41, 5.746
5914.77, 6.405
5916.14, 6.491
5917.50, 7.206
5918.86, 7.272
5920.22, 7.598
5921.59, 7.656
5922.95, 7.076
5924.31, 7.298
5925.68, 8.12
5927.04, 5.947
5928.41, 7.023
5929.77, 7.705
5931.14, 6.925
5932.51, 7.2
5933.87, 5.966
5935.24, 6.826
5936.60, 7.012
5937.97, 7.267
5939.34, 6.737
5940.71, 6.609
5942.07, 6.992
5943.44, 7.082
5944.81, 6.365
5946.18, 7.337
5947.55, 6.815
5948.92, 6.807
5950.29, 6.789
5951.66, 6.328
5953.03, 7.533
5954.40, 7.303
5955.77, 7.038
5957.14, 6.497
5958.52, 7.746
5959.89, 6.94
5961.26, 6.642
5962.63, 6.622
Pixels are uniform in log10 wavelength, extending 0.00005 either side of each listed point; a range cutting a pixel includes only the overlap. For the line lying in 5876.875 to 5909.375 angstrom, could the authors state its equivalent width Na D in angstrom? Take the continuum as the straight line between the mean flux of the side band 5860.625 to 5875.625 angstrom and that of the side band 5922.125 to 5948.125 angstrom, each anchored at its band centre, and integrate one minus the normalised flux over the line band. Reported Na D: 1.2 angstrom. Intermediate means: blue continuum 7.7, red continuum 6.97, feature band 7.15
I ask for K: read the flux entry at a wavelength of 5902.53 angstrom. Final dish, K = 6.788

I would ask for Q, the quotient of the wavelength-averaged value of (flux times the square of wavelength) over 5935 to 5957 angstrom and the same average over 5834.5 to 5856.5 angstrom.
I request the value 1.01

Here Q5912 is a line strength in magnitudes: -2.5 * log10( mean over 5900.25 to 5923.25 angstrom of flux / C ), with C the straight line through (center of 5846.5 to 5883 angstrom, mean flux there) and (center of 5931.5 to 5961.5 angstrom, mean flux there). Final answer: 0.03 mag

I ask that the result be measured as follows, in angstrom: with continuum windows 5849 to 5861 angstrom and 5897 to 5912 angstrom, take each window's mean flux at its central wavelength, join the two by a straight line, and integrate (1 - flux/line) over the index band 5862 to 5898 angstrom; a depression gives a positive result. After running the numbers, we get -2.5 angstrom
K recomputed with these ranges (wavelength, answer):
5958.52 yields 7.746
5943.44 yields 7.082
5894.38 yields 8.767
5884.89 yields 7.41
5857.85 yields 7.456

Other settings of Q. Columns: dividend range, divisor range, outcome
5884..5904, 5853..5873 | 0.99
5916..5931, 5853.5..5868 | 1.01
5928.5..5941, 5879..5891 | 1.01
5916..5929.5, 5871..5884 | 0.94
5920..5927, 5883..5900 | 1.05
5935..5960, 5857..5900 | 0.95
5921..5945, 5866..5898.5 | 0.95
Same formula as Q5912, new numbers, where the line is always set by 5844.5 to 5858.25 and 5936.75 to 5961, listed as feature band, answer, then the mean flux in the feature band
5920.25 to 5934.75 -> -0.02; 7.11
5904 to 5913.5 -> -0.01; 7.01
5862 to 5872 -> -0.07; 7.48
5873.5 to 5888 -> -0.11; 7.77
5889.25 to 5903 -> -0.04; 7.22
